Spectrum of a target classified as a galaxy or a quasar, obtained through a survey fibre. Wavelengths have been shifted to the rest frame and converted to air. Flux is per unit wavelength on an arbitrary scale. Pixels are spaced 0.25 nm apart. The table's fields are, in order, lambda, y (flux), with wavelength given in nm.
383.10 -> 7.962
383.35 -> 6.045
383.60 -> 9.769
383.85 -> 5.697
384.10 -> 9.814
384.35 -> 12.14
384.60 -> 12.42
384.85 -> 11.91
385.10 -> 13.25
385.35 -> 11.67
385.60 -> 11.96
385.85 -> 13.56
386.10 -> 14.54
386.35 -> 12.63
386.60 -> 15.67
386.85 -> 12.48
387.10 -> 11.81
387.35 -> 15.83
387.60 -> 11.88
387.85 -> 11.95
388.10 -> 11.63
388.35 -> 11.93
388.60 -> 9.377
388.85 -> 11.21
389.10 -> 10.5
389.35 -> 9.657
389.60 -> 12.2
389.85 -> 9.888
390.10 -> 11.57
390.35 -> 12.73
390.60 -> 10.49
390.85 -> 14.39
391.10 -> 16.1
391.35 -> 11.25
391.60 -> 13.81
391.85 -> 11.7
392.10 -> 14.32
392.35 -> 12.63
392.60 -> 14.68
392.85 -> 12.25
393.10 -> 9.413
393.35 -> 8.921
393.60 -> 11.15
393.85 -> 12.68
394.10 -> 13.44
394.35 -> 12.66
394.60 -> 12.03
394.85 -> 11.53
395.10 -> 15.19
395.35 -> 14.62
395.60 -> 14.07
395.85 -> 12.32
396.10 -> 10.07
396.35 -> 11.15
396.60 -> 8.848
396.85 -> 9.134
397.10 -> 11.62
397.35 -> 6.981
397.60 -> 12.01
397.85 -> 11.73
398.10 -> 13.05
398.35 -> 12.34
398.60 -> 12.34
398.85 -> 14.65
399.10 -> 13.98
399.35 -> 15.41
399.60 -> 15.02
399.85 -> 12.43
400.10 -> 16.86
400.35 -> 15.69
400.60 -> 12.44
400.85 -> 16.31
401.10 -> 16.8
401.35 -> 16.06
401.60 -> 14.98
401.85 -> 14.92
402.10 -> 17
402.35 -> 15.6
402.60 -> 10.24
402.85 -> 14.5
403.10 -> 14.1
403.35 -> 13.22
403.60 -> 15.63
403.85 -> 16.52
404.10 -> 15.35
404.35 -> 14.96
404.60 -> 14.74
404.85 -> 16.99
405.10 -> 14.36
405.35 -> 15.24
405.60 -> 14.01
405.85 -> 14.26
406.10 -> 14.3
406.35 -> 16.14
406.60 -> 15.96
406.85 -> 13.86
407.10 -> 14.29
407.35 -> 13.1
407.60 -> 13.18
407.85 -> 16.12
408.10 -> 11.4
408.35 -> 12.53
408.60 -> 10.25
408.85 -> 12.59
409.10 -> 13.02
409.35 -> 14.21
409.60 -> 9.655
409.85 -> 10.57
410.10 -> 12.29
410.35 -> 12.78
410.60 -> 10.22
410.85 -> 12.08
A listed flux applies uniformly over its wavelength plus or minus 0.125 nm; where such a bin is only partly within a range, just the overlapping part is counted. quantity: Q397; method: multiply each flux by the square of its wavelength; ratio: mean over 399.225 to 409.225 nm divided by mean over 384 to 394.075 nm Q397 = 1.28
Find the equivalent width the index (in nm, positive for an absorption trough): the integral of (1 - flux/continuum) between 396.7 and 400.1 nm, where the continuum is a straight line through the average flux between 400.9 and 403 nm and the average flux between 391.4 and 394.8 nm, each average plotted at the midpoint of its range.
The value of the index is 0.36 nm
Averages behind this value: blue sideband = 12.2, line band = 12.5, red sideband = 15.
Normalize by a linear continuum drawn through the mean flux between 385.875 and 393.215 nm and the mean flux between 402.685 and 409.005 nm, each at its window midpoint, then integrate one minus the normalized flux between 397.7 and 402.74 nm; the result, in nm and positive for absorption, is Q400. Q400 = -0.28 nm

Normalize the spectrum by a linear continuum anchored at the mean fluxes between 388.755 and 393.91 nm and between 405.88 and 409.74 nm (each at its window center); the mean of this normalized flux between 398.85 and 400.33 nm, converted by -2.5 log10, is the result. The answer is -0.17 mag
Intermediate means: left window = 12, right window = 13.4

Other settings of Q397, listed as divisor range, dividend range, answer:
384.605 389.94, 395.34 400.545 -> 1.09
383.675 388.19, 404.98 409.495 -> 1.25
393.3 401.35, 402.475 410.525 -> 1.12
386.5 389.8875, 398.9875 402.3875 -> 1.37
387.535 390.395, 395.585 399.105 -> 1.07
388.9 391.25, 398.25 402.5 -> 1.31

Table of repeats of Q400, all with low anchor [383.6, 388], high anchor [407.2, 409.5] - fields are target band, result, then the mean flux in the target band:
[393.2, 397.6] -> 0.34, 11.6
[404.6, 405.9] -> -0.22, 15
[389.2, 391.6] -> 0.05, 12.1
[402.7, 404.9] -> -0.38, 15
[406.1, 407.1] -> -0.17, 15.1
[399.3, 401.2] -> -0.36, 15.1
